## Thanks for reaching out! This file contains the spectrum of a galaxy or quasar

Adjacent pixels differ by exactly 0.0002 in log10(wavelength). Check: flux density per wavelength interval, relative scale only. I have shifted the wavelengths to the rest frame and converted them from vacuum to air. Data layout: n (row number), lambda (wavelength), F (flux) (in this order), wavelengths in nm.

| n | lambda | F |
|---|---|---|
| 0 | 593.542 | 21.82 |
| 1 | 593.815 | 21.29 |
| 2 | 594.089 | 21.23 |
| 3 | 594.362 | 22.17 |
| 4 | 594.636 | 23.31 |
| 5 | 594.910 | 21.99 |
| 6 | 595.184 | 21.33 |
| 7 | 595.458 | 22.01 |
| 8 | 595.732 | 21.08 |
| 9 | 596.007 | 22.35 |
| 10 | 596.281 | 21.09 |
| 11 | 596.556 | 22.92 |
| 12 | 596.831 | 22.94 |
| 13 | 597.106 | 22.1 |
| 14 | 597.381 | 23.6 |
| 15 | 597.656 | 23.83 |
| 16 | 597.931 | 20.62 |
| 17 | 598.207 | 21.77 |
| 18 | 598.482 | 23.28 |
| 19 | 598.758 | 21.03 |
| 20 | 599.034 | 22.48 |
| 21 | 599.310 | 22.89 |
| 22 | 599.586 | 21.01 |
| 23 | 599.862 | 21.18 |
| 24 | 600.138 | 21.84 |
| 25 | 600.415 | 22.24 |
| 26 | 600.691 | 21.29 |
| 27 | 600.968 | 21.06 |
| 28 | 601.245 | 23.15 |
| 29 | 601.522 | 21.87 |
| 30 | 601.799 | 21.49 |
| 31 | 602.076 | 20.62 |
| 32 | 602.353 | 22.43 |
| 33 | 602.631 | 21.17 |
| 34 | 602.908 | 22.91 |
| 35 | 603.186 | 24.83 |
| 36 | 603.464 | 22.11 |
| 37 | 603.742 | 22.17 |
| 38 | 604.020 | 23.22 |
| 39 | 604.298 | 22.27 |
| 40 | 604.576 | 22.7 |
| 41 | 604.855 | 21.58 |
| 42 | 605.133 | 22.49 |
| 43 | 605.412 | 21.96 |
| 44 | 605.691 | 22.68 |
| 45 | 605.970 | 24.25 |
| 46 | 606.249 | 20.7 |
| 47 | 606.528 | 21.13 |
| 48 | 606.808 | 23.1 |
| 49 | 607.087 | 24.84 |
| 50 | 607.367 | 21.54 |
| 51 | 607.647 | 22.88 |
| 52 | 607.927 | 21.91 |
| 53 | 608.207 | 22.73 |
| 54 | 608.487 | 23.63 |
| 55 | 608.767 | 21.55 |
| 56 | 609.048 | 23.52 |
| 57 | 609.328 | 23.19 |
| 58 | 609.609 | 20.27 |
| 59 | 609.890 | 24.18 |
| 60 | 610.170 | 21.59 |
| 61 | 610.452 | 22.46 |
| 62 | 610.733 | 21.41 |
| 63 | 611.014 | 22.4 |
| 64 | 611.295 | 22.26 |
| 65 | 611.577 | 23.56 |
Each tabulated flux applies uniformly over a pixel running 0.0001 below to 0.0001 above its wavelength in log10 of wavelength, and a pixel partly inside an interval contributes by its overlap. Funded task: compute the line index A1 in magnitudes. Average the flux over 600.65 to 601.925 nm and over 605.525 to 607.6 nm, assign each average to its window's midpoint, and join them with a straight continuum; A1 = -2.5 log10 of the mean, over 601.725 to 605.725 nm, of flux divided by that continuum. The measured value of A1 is -0.01 mag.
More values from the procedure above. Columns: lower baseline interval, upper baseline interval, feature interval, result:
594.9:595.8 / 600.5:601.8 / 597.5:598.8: -0.025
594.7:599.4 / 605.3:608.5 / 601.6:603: 0.035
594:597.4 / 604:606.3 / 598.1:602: 0.020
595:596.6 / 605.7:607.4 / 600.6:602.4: 0.027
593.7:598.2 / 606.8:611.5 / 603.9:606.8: 0.005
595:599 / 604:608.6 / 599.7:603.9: 0.016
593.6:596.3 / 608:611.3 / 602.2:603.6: -0.025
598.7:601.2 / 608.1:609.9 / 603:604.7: -0.037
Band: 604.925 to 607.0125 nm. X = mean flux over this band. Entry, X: 22.4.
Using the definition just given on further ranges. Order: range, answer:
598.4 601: 21.8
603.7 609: 22.5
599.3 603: 21.7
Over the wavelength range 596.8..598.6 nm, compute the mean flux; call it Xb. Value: 22.6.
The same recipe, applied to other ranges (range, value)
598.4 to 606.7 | 22.1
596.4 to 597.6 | 22.9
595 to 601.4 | 22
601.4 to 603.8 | 22.2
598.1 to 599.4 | 22.3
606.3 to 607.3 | 22.7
